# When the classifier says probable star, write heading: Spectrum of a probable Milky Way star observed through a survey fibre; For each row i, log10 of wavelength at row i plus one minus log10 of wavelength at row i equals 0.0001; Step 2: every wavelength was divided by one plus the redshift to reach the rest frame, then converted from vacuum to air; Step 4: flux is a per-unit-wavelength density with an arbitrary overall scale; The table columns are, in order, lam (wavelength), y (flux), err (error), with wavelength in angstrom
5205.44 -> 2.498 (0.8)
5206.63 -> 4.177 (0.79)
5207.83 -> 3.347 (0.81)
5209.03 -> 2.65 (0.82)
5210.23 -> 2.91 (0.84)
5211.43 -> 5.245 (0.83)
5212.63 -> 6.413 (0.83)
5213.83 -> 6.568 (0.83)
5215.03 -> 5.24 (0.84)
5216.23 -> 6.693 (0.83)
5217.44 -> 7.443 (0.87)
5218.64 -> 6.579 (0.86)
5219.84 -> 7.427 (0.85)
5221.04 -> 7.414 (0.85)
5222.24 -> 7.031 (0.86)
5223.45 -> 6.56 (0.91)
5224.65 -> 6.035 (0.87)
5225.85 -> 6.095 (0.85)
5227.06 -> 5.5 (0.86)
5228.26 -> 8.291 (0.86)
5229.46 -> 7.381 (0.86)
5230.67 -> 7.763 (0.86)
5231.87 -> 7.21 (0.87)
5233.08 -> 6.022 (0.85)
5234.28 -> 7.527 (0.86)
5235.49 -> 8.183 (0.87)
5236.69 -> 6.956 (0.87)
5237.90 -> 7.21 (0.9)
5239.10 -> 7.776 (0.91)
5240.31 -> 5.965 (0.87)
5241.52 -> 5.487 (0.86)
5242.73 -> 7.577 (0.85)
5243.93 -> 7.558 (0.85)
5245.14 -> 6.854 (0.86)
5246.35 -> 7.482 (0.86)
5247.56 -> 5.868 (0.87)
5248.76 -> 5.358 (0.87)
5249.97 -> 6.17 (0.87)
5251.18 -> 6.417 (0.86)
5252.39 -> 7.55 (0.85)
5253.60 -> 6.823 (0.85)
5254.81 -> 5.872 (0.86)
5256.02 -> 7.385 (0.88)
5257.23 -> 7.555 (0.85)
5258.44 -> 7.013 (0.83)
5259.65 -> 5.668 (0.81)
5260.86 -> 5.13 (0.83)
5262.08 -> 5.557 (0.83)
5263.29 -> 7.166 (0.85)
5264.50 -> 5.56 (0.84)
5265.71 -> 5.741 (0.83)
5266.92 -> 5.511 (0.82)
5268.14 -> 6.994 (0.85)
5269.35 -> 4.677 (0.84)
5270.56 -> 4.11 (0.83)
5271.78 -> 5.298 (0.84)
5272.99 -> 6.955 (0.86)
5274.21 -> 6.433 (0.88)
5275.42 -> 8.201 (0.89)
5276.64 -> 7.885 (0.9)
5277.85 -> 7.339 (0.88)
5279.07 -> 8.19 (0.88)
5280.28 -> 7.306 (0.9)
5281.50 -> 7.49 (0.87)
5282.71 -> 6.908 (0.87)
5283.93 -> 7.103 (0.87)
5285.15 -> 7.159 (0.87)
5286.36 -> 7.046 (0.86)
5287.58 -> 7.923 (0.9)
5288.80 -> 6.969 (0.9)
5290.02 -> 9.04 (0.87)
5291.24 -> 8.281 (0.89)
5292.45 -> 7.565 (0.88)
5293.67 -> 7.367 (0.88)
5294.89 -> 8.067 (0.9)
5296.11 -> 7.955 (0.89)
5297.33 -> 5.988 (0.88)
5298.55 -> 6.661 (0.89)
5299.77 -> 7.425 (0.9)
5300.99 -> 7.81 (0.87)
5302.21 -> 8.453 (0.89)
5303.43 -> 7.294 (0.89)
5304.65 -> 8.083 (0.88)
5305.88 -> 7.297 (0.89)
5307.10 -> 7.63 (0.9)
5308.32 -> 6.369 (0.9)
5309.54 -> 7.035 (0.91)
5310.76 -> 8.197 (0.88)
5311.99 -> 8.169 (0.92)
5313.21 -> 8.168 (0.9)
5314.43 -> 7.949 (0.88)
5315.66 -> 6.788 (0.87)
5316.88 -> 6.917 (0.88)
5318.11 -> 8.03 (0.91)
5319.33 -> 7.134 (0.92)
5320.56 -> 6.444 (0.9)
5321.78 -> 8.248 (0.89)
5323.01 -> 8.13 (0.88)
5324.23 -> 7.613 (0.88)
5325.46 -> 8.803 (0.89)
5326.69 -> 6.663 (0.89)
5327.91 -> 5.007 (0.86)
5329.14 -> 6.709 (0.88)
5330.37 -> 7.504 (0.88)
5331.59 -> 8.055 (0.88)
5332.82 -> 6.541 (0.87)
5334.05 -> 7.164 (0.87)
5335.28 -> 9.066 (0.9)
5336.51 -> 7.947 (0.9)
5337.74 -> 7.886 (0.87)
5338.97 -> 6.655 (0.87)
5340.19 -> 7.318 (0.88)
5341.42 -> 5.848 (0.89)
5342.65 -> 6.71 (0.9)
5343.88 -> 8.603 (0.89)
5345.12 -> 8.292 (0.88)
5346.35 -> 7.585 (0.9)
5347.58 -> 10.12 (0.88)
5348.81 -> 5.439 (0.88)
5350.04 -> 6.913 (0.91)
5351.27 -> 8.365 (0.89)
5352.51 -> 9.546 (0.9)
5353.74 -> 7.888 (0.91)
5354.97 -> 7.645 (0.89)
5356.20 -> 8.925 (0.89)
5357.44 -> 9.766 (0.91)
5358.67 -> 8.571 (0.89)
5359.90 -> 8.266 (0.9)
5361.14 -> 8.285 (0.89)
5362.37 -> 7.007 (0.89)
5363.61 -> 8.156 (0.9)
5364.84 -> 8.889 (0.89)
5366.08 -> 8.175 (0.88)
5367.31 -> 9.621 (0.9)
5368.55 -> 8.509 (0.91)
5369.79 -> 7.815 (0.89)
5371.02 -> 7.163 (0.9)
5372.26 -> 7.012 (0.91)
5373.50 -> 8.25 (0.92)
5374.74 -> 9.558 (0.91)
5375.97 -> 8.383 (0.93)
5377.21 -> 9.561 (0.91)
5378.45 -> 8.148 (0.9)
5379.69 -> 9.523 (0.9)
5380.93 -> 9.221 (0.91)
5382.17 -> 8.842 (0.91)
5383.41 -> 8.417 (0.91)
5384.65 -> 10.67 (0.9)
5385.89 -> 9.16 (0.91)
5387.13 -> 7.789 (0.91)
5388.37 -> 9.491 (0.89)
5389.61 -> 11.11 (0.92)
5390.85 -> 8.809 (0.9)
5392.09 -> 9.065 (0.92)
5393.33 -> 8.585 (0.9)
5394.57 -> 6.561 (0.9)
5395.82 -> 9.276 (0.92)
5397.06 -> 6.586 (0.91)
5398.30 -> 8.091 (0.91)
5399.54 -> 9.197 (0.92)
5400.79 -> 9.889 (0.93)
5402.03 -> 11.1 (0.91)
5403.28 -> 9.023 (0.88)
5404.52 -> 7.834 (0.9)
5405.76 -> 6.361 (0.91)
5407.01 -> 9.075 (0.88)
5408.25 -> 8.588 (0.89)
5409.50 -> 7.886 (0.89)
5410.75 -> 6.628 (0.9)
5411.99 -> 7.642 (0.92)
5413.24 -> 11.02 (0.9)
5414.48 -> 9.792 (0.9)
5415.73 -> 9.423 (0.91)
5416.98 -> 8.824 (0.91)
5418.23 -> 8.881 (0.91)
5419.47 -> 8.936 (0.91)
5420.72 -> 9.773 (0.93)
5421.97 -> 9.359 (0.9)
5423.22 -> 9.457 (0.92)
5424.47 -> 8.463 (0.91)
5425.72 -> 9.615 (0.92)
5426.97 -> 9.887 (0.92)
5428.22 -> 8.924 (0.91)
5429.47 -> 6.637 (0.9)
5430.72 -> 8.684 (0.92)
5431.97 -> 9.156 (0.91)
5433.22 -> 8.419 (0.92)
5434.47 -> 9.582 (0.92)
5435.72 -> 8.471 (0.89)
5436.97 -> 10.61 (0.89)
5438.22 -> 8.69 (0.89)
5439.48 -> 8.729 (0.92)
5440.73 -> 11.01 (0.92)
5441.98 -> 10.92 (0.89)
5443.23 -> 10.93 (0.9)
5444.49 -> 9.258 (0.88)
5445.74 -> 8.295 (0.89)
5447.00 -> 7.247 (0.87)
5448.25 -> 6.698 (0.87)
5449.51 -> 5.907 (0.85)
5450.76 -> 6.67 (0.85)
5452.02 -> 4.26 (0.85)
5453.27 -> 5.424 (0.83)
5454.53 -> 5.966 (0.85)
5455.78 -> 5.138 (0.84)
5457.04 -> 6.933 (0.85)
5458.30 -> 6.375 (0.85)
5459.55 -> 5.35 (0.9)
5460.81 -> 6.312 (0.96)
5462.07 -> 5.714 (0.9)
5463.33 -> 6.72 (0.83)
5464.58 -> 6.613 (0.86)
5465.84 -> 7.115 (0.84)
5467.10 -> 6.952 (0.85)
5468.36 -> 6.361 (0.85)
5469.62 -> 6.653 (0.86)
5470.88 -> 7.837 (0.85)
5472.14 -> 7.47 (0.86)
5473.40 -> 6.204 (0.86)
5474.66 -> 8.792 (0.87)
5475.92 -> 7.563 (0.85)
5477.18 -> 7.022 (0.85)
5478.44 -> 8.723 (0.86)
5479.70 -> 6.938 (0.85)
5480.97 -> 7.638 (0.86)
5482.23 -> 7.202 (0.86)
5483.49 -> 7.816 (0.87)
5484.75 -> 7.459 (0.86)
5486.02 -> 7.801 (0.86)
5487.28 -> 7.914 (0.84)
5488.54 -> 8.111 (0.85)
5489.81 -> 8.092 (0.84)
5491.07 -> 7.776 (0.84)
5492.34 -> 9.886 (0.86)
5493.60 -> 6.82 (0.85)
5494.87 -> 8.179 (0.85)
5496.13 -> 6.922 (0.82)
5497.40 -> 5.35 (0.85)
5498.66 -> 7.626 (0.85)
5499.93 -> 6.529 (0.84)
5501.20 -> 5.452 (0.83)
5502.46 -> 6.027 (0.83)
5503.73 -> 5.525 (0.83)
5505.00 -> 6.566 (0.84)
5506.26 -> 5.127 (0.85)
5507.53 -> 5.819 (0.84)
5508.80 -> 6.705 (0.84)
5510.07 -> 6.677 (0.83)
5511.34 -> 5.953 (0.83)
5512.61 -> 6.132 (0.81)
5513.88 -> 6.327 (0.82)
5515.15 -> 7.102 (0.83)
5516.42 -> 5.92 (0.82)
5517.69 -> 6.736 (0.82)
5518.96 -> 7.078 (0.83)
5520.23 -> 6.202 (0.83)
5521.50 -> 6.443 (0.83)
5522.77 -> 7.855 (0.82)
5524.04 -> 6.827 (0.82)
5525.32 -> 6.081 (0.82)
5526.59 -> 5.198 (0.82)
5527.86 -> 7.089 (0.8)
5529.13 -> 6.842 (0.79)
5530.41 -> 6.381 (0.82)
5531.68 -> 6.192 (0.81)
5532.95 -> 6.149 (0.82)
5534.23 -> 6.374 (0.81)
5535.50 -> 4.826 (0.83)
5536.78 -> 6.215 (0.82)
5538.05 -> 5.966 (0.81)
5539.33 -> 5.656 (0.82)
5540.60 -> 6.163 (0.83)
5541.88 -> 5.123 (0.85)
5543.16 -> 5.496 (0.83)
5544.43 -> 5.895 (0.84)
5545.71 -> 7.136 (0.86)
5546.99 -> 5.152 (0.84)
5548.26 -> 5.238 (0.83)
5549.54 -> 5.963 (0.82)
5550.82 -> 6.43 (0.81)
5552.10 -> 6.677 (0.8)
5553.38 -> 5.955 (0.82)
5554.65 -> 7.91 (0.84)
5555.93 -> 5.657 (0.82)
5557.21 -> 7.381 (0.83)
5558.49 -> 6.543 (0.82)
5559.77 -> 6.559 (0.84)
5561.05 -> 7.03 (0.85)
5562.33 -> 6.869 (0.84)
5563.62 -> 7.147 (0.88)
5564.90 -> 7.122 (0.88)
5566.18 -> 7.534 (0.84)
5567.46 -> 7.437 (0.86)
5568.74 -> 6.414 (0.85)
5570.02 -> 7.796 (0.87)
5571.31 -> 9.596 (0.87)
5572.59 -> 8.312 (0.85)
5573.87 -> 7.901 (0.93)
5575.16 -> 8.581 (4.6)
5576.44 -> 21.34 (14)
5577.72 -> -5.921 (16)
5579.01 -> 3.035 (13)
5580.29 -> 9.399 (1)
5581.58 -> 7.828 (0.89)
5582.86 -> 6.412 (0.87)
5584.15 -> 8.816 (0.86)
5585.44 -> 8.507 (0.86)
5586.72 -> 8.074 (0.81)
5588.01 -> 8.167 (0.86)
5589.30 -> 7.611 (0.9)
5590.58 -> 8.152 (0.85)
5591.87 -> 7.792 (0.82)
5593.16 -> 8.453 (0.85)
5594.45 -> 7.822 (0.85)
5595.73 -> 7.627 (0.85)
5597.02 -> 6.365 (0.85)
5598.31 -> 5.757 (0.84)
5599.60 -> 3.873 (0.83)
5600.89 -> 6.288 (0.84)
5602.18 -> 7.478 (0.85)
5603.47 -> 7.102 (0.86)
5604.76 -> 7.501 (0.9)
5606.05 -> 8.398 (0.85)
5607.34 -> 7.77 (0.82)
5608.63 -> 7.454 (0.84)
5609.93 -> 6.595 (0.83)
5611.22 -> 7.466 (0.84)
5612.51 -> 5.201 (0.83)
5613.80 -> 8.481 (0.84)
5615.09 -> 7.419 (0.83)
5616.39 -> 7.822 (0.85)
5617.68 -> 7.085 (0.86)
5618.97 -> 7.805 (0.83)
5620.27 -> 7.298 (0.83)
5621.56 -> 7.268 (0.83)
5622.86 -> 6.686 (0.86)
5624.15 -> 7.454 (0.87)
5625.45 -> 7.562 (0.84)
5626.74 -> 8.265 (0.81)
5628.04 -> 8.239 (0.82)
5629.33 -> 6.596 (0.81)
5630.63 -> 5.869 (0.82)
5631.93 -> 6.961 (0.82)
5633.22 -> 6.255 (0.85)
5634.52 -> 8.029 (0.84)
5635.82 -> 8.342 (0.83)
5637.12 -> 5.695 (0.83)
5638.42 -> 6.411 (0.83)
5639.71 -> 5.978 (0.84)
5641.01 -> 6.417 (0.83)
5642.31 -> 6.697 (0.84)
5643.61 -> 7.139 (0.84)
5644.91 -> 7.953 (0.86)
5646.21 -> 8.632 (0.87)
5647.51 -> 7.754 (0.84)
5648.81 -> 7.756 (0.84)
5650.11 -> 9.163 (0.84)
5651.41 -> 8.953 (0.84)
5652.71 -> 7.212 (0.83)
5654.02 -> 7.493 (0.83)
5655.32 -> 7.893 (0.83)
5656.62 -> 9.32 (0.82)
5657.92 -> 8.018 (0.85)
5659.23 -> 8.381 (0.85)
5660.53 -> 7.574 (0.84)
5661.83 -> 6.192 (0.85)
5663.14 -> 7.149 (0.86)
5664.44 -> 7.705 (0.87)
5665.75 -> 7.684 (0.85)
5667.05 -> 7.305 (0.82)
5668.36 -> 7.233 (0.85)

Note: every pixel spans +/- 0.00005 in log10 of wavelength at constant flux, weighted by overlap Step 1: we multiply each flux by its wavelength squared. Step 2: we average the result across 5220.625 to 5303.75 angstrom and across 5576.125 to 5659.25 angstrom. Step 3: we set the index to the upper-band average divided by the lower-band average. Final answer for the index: 1.2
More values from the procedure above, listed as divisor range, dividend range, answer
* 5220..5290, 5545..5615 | 1.20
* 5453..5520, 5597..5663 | 1.12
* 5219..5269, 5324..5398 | 1.28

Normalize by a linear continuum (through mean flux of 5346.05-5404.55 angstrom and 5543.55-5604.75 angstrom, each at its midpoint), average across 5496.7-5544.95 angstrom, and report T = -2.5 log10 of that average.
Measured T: 0.21 mag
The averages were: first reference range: 8.59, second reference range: 7.11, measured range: 6.2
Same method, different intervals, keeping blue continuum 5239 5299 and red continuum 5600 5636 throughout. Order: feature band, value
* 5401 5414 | -0.22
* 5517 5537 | 0.12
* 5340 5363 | -0.15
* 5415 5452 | -0.25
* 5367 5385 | -0.24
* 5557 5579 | -0.03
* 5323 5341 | -0.07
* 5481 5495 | -0.12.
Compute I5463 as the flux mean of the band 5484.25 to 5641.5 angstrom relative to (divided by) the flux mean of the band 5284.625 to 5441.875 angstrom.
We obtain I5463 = 0.84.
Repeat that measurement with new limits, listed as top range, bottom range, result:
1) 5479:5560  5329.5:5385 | 0.81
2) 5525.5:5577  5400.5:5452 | 0.79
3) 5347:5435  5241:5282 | 1.33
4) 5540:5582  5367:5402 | 0.78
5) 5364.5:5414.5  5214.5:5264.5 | 1.29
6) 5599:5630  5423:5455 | 0.86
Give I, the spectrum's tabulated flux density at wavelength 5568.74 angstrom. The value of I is 6.414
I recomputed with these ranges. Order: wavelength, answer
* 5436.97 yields 10.61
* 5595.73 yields 7.627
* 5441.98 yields 10.92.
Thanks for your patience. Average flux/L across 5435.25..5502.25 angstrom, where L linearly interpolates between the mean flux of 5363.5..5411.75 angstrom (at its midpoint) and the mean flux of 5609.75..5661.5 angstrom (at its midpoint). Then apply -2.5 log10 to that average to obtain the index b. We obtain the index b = 0.12 mag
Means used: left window 8.61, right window 7.43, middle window 7.39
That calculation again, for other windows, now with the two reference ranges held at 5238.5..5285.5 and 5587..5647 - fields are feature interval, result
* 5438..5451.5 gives -0.23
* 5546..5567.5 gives 0.08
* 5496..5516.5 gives 0.13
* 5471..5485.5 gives -0.09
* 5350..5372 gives -0.23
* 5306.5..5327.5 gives -0.13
